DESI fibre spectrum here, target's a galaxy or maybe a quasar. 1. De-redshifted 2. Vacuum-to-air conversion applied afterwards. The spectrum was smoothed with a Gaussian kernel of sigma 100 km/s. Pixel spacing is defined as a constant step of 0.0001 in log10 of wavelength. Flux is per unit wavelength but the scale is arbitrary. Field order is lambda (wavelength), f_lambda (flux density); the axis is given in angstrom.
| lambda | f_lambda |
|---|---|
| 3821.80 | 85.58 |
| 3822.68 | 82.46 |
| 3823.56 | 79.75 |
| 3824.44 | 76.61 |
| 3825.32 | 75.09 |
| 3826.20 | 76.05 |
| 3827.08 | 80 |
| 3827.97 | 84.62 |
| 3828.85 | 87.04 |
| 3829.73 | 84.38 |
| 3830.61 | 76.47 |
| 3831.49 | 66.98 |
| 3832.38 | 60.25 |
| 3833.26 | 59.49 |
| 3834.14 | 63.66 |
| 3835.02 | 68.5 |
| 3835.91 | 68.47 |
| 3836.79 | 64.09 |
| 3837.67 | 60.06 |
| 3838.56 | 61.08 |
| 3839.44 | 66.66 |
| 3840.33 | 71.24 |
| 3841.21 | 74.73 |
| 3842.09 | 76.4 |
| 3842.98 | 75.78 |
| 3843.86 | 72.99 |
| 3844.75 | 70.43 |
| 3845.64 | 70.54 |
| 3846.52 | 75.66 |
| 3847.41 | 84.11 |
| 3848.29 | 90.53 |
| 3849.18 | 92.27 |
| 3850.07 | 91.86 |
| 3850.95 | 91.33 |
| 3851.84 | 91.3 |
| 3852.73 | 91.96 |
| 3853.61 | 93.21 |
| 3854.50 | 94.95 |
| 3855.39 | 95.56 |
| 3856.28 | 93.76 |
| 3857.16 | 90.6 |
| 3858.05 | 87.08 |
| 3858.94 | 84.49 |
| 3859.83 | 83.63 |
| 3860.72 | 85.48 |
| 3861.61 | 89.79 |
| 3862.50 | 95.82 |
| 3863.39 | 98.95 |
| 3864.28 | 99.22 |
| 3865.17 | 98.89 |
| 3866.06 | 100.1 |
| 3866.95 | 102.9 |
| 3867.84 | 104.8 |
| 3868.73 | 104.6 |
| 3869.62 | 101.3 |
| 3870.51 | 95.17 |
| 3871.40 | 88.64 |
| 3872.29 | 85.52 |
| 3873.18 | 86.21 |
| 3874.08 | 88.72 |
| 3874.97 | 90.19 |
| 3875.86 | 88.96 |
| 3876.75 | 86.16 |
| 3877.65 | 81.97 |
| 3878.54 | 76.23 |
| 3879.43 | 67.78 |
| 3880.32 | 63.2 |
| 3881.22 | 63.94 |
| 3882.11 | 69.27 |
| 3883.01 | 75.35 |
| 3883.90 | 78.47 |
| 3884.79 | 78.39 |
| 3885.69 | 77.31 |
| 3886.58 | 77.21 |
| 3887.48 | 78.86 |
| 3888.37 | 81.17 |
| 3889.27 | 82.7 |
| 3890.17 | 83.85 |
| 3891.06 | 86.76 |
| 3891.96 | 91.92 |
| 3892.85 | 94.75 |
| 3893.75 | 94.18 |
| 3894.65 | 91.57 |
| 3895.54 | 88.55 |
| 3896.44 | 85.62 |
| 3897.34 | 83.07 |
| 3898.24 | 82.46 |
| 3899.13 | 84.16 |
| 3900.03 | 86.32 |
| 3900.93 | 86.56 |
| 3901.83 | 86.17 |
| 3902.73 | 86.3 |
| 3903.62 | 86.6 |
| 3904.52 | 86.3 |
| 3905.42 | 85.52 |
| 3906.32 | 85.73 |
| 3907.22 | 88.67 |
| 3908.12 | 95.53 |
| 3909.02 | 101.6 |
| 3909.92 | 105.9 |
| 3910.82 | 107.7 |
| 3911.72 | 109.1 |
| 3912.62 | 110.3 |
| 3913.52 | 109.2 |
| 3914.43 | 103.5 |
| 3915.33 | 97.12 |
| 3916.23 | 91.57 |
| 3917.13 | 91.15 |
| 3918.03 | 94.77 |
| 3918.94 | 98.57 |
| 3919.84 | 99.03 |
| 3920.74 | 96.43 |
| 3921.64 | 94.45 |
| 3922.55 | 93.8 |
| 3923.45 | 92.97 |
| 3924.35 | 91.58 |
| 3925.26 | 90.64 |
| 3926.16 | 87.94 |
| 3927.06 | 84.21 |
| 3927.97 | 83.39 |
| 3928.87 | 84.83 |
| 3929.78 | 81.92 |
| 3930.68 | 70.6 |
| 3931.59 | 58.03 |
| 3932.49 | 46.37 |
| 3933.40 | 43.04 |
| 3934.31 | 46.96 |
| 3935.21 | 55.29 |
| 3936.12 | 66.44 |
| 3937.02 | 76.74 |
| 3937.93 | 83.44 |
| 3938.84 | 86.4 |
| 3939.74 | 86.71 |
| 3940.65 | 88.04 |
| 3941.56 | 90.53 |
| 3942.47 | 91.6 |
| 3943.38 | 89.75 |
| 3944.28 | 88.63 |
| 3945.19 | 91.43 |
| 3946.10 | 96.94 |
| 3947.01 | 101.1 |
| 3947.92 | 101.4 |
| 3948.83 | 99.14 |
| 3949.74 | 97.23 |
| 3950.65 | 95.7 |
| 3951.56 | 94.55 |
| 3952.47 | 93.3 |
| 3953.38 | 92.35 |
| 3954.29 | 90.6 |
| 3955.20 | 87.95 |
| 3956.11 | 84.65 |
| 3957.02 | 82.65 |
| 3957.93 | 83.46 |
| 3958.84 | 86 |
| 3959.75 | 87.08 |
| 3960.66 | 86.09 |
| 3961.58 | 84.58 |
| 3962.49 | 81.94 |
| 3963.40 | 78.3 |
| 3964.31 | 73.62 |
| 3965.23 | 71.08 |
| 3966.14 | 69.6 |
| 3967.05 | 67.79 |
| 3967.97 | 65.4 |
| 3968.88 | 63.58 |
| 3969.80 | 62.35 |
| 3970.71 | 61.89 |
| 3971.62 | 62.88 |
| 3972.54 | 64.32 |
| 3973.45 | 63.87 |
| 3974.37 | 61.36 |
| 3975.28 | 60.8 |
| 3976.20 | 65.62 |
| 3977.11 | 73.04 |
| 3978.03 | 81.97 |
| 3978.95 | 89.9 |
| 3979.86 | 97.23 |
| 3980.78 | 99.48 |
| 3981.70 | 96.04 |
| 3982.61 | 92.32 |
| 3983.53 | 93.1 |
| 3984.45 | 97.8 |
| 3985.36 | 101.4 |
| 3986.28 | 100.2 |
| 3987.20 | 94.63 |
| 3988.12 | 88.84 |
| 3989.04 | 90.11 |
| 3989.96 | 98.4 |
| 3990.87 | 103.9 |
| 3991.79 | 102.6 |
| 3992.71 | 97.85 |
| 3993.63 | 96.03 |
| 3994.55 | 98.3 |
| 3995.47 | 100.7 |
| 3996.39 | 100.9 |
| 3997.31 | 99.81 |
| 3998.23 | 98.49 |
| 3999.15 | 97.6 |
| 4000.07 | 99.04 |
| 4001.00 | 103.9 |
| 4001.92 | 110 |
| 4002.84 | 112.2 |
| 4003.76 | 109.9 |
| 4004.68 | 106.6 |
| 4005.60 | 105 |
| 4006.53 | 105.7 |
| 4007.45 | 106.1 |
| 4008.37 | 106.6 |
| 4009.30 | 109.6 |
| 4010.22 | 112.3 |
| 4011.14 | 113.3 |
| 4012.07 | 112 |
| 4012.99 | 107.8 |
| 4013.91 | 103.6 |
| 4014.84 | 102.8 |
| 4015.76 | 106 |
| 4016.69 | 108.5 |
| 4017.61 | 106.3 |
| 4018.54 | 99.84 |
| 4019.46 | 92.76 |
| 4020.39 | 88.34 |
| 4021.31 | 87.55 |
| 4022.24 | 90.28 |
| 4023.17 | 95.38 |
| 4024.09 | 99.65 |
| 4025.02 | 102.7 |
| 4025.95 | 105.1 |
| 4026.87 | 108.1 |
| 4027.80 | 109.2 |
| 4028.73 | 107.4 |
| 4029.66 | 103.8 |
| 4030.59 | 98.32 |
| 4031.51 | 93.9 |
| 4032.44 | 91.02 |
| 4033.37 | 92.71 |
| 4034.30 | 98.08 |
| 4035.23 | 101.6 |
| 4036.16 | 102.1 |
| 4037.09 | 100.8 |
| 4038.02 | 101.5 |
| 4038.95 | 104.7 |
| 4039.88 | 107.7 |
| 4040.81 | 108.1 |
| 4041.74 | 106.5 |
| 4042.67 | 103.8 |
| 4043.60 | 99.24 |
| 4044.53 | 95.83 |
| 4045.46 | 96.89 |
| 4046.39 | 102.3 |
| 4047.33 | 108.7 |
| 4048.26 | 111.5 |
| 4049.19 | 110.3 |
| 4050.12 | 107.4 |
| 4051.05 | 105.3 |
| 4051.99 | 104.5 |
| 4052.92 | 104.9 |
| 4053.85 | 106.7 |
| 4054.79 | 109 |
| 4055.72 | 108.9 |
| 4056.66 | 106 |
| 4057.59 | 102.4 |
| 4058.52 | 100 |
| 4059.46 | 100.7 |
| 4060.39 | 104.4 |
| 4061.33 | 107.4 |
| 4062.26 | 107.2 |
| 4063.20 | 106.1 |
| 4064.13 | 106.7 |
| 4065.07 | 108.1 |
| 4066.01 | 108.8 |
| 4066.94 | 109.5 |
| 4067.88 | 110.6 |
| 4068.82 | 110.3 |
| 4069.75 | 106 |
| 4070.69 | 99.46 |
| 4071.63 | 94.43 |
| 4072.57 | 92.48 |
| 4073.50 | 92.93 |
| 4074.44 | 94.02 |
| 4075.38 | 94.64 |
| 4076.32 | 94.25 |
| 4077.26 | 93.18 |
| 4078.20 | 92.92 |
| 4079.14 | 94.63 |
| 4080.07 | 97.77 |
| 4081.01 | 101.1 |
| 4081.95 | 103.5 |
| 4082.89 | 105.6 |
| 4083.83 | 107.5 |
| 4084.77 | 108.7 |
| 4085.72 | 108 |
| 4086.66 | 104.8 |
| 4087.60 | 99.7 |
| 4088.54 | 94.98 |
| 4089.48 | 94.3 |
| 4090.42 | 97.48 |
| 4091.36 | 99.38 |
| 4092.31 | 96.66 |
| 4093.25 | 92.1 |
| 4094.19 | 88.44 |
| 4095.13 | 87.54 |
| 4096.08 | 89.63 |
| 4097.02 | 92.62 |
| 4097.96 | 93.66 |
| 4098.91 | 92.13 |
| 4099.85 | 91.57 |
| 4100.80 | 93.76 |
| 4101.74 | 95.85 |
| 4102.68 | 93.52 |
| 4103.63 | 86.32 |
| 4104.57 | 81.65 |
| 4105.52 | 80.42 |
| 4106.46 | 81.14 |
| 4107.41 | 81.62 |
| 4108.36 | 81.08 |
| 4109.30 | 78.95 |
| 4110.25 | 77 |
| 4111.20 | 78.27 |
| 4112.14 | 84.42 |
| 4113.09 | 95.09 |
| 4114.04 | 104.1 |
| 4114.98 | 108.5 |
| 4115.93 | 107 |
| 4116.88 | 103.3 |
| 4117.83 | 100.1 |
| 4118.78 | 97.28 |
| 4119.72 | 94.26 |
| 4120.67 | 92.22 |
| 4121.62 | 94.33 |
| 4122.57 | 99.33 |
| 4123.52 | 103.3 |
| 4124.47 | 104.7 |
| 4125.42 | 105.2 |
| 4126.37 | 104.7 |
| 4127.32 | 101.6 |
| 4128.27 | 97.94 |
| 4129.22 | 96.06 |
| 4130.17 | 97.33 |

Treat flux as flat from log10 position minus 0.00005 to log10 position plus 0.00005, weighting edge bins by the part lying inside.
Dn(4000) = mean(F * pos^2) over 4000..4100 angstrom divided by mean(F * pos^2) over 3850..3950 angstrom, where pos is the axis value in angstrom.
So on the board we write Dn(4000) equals 1.3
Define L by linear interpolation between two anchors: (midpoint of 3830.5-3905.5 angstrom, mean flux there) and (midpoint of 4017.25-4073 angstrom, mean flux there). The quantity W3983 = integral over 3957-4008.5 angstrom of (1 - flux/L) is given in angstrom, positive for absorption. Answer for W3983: 4.1 angstrom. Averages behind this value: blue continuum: 83.3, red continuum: 103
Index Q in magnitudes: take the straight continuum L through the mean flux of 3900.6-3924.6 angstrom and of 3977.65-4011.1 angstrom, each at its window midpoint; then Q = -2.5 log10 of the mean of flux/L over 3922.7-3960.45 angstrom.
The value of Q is 0.16 mag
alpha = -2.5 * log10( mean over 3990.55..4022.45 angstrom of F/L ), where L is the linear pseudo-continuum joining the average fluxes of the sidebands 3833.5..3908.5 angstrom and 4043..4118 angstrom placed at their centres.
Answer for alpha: -0.11 mag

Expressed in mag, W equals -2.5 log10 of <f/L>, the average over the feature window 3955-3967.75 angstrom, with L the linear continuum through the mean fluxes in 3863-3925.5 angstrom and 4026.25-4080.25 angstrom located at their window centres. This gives 0.19 mag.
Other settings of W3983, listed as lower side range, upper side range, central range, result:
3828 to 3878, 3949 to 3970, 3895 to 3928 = -3.92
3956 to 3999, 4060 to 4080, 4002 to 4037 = -4.13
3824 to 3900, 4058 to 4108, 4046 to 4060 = -1.53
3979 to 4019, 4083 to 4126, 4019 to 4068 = -2.00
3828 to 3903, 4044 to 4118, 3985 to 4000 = -0.98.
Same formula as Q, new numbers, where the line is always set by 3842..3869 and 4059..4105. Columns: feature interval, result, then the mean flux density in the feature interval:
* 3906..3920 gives -0.09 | 99.4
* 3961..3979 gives 0.32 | 69.8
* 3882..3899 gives 0.09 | 83.5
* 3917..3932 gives 0.05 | 87.9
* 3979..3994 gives -0.02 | 96.7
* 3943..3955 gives -0.02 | 94.7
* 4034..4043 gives -0.07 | 104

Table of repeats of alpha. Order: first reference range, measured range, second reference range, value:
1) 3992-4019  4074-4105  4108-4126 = 0.021 mag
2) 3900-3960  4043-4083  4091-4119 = -0.139 mag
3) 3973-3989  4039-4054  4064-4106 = -0.131 mag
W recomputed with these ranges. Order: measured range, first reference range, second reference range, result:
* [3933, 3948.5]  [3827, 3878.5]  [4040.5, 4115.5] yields 0.10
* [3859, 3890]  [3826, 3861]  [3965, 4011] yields -0.06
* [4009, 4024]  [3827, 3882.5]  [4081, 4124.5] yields -0.13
